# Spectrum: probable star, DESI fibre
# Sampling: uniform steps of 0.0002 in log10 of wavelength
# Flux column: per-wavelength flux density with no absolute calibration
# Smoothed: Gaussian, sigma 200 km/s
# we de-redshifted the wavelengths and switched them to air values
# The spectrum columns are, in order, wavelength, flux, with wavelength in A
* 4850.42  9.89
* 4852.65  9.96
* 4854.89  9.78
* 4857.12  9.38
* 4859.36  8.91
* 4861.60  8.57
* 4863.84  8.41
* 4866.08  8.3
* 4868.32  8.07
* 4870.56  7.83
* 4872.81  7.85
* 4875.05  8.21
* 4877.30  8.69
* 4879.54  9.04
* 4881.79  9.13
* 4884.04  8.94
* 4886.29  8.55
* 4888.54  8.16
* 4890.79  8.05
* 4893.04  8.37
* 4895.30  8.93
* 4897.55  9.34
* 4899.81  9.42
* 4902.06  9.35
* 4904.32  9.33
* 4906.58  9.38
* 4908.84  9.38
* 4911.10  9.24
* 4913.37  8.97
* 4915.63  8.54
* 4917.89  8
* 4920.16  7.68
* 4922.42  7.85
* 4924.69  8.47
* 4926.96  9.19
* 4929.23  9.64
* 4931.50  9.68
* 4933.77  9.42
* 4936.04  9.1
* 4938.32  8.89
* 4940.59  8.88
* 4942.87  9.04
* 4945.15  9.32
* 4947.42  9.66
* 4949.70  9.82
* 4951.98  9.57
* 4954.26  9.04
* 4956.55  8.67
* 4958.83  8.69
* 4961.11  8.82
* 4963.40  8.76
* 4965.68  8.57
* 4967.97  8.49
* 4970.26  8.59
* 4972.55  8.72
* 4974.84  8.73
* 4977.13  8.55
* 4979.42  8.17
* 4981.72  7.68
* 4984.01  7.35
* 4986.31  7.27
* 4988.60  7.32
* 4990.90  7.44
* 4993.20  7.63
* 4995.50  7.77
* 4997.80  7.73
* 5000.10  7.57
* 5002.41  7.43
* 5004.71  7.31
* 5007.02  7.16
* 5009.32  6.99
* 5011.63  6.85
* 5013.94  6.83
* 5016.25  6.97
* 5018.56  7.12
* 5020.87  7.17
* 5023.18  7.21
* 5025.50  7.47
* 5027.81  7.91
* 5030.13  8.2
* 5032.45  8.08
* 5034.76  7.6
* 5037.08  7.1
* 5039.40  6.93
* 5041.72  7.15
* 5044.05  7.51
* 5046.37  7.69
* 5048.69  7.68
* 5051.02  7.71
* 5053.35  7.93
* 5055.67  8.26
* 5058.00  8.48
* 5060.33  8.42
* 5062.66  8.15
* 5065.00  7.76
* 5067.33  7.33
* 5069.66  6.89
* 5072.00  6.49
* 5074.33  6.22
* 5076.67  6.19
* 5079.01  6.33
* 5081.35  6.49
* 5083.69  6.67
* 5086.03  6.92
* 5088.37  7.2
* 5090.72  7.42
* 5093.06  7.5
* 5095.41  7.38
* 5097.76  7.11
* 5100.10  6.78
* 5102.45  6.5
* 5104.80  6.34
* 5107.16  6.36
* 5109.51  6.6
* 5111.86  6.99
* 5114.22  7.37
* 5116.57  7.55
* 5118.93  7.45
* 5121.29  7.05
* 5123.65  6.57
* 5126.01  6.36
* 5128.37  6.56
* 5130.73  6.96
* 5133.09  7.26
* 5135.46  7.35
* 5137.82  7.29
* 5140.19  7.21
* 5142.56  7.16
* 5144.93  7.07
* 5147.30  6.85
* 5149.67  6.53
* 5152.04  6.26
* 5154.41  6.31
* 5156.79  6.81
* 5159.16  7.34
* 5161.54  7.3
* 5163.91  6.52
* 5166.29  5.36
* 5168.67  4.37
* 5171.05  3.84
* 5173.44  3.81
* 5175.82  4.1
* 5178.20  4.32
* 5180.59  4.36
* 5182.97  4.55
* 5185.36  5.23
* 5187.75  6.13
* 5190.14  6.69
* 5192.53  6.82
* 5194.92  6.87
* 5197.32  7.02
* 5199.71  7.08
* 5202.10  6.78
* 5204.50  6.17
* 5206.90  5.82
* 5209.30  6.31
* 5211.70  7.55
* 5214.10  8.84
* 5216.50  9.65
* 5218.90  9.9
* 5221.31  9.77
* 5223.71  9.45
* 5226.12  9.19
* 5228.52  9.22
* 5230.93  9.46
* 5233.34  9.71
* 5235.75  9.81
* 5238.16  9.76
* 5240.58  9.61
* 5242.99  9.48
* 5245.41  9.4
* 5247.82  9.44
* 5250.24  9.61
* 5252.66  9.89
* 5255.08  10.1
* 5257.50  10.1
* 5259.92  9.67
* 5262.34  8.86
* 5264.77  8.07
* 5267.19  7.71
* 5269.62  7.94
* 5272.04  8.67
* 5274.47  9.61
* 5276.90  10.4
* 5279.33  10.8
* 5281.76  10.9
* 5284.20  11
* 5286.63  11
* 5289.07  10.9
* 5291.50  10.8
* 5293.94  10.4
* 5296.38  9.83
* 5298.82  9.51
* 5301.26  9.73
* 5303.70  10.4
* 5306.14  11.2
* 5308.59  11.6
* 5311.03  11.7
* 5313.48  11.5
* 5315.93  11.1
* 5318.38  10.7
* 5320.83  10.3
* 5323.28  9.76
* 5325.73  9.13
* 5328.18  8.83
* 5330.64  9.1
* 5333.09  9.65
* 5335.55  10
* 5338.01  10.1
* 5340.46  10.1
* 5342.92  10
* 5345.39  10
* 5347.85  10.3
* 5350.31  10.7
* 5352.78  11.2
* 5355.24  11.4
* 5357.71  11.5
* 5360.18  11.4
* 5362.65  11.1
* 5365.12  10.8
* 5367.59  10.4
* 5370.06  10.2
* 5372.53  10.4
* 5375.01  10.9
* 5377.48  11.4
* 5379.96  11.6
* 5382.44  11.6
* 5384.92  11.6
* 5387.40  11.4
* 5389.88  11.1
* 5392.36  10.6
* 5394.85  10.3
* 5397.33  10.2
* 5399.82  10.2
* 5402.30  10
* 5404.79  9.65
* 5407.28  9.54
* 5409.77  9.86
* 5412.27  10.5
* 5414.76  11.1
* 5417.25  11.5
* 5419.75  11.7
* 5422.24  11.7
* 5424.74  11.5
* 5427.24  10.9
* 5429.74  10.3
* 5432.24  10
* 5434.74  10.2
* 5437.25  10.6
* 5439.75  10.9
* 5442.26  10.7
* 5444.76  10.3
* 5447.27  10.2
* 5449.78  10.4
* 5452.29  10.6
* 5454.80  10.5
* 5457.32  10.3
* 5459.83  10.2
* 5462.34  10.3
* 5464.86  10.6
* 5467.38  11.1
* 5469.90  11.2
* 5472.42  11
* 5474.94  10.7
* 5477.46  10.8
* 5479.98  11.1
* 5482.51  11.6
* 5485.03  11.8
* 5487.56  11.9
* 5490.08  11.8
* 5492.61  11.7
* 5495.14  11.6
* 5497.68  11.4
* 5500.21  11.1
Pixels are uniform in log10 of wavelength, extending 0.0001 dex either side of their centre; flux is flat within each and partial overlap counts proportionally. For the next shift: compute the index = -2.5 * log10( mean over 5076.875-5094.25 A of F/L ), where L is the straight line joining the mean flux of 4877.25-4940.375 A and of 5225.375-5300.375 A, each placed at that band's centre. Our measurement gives 0.33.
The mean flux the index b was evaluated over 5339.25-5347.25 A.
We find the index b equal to 10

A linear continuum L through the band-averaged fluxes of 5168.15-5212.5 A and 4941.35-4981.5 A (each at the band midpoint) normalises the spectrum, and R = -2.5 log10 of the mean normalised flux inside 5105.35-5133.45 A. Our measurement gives -0.04 mag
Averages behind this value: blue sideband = 8.86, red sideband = 5.68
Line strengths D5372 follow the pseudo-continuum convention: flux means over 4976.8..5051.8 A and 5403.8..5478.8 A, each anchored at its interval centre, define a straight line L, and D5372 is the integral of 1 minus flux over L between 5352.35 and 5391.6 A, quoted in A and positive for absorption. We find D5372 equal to -3.9 A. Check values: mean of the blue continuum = 7.46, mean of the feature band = 11.1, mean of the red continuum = 10.6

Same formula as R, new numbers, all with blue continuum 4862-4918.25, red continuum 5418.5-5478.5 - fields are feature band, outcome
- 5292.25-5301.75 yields 0.03 mag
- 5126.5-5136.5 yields 0.34 mag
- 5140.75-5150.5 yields 0.36 mag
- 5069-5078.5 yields 0.41 mag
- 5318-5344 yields 0.06 mag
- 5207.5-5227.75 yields 0.13 mag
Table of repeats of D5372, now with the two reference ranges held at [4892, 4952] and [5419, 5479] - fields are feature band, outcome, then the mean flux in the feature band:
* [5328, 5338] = 0.8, 9.53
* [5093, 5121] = 7.7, 6.97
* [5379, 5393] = -1.1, 11.3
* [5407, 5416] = 0.2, 10.3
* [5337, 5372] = -0.9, 10.7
